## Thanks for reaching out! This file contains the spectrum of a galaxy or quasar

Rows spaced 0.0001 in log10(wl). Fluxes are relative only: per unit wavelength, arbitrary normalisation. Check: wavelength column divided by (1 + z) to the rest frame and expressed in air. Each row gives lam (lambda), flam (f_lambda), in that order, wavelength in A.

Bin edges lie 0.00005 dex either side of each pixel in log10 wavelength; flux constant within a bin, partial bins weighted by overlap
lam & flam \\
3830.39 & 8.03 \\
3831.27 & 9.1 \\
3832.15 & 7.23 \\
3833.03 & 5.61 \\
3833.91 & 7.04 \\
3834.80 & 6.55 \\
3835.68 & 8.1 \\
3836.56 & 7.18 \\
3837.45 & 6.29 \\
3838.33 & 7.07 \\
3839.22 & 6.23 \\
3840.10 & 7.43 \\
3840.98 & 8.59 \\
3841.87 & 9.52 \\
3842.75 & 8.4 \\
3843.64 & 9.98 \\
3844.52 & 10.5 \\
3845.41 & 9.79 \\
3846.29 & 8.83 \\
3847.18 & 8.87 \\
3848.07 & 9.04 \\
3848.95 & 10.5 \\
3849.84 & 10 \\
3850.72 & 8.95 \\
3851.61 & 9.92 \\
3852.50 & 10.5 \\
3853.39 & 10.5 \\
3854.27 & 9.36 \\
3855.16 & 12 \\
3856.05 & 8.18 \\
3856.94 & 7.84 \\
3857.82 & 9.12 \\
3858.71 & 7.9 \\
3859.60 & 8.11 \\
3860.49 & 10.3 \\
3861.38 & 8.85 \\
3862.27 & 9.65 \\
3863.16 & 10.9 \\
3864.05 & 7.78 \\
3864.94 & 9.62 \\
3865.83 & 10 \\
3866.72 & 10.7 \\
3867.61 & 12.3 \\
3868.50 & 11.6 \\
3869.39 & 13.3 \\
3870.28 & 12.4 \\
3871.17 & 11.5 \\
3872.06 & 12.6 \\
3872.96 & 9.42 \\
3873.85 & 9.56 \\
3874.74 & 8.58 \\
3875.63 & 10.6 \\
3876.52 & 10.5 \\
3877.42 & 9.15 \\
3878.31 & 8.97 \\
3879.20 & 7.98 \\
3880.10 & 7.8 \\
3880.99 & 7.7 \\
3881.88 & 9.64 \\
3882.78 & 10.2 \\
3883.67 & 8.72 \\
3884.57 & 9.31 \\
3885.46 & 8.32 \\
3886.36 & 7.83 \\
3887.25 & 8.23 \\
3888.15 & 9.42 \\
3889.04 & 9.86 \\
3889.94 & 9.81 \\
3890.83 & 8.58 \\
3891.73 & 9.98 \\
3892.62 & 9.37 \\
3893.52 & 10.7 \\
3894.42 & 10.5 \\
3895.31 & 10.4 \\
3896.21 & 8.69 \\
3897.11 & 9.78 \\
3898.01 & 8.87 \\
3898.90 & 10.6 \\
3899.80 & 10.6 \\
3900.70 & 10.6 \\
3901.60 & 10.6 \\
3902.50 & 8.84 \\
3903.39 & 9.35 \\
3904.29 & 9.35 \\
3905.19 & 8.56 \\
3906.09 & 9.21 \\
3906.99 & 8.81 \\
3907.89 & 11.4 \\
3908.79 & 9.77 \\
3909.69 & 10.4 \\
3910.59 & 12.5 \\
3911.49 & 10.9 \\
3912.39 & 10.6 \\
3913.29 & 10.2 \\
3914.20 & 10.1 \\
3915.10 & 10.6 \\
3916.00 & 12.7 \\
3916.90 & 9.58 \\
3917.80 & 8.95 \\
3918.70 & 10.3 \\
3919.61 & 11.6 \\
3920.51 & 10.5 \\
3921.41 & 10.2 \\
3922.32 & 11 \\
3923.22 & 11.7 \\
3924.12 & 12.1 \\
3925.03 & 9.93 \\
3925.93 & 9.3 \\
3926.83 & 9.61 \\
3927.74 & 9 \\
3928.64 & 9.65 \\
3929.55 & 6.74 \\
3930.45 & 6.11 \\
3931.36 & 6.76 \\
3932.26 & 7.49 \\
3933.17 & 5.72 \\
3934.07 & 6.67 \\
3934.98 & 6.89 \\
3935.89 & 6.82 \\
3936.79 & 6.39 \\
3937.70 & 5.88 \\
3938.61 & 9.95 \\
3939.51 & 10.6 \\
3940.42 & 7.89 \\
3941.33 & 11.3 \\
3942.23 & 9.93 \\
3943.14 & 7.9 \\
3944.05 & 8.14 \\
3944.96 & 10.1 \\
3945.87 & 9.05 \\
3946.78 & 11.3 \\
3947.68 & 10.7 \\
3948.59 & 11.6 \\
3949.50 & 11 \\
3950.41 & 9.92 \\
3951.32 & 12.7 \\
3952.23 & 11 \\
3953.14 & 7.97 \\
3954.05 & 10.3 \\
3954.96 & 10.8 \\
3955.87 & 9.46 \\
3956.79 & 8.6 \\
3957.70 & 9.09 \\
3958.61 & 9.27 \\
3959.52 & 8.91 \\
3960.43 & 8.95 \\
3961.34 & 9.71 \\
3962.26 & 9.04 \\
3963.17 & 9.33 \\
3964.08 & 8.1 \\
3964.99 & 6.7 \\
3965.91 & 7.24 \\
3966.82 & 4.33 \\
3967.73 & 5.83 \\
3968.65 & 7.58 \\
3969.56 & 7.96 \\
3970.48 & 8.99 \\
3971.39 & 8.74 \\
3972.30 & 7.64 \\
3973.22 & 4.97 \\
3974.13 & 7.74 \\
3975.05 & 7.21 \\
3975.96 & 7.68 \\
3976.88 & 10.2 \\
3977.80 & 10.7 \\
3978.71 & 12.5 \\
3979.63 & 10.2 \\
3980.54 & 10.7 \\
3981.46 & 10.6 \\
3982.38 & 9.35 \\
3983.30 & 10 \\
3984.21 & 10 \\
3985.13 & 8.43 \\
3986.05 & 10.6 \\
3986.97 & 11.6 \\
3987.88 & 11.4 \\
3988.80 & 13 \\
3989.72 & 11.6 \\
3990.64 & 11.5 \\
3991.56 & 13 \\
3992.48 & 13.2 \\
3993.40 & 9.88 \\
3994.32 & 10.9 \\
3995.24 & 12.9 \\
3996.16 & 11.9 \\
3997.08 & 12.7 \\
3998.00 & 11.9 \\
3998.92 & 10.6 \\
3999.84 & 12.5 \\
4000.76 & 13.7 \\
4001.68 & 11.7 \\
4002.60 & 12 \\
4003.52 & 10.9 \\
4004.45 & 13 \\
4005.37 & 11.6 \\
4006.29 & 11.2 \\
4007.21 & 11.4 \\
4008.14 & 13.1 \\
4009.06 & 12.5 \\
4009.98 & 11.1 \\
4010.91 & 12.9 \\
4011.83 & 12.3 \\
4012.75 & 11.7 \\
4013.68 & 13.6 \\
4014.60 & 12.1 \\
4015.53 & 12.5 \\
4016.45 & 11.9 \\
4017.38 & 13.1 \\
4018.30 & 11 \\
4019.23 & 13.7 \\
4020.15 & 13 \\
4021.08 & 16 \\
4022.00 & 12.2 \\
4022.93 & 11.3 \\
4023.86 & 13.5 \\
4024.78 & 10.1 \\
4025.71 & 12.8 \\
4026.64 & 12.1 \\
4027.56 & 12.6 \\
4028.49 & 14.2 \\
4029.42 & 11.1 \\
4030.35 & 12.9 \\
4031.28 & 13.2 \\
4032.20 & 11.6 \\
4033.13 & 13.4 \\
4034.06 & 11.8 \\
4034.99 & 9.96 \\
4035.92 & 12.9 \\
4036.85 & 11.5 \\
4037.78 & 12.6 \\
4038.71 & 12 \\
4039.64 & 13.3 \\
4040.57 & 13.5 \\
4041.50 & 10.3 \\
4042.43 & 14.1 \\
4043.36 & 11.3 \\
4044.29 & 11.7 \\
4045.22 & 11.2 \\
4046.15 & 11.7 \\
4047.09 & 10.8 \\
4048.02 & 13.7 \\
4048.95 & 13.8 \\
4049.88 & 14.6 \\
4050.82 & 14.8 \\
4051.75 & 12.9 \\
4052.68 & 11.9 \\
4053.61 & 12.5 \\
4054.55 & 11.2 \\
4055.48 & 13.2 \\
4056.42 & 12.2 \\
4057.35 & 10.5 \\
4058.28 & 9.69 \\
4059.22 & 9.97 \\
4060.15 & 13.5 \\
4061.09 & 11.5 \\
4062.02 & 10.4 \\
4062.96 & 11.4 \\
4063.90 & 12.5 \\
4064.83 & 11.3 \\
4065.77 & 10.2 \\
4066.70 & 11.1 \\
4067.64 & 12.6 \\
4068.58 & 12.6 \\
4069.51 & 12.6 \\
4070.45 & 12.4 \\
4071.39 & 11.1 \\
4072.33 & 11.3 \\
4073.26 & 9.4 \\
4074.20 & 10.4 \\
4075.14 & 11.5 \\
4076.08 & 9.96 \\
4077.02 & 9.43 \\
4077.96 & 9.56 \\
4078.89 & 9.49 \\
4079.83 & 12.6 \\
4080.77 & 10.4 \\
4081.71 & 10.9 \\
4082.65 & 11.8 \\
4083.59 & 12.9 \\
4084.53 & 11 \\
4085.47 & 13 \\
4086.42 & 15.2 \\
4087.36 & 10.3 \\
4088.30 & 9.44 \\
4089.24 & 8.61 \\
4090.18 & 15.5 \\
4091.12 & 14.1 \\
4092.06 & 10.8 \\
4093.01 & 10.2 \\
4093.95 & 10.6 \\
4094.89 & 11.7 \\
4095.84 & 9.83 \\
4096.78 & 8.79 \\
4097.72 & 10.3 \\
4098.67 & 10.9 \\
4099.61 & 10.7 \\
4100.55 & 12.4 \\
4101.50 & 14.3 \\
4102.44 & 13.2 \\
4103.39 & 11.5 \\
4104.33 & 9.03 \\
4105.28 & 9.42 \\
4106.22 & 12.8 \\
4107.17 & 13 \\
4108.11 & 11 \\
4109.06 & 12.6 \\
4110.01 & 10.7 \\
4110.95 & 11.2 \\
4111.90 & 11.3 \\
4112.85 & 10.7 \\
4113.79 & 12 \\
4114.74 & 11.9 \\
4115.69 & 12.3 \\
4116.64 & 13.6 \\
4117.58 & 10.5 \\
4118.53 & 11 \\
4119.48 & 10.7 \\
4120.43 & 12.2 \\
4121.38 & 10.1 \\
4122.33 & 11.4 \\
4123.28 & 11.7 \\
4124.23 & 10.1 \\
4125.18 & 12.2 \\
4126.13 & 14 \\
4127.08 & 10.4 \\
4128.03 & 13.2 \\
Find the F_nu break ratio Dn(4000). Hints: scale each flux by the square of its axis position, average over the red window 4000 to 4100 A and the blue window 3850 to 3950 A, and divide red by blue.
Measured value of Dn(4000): 1.3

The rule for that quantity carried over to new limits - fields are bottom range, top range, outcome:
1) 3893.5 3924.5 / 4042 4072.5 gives 1.26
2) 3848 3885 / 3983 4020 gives 1.30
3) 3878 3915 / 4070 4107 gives 1.29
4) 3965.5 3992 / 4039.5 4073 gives 1.33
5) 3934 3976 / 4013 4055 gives 1.49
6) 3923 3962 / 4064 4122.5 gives 1.34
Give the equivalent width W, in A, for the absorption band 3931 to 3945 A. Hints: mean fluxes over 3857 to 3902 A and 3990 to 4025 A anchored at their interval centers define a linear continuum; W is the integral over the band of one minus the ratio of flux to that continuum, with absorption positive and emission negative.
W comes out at 3.7 A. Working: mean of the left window 9.73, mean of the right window 12.2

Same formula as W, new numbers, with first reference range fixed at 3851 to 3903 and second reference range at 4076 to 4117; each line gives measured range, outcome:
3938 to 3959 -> 0.7 A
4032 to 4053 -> -2.7 A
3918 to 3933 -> 1.0 A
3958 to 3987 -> 4.8 A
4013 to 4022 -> -1.8 A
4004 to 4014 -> -1.4 A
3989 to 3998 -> -1.2 A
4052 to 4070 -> -0.8 A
